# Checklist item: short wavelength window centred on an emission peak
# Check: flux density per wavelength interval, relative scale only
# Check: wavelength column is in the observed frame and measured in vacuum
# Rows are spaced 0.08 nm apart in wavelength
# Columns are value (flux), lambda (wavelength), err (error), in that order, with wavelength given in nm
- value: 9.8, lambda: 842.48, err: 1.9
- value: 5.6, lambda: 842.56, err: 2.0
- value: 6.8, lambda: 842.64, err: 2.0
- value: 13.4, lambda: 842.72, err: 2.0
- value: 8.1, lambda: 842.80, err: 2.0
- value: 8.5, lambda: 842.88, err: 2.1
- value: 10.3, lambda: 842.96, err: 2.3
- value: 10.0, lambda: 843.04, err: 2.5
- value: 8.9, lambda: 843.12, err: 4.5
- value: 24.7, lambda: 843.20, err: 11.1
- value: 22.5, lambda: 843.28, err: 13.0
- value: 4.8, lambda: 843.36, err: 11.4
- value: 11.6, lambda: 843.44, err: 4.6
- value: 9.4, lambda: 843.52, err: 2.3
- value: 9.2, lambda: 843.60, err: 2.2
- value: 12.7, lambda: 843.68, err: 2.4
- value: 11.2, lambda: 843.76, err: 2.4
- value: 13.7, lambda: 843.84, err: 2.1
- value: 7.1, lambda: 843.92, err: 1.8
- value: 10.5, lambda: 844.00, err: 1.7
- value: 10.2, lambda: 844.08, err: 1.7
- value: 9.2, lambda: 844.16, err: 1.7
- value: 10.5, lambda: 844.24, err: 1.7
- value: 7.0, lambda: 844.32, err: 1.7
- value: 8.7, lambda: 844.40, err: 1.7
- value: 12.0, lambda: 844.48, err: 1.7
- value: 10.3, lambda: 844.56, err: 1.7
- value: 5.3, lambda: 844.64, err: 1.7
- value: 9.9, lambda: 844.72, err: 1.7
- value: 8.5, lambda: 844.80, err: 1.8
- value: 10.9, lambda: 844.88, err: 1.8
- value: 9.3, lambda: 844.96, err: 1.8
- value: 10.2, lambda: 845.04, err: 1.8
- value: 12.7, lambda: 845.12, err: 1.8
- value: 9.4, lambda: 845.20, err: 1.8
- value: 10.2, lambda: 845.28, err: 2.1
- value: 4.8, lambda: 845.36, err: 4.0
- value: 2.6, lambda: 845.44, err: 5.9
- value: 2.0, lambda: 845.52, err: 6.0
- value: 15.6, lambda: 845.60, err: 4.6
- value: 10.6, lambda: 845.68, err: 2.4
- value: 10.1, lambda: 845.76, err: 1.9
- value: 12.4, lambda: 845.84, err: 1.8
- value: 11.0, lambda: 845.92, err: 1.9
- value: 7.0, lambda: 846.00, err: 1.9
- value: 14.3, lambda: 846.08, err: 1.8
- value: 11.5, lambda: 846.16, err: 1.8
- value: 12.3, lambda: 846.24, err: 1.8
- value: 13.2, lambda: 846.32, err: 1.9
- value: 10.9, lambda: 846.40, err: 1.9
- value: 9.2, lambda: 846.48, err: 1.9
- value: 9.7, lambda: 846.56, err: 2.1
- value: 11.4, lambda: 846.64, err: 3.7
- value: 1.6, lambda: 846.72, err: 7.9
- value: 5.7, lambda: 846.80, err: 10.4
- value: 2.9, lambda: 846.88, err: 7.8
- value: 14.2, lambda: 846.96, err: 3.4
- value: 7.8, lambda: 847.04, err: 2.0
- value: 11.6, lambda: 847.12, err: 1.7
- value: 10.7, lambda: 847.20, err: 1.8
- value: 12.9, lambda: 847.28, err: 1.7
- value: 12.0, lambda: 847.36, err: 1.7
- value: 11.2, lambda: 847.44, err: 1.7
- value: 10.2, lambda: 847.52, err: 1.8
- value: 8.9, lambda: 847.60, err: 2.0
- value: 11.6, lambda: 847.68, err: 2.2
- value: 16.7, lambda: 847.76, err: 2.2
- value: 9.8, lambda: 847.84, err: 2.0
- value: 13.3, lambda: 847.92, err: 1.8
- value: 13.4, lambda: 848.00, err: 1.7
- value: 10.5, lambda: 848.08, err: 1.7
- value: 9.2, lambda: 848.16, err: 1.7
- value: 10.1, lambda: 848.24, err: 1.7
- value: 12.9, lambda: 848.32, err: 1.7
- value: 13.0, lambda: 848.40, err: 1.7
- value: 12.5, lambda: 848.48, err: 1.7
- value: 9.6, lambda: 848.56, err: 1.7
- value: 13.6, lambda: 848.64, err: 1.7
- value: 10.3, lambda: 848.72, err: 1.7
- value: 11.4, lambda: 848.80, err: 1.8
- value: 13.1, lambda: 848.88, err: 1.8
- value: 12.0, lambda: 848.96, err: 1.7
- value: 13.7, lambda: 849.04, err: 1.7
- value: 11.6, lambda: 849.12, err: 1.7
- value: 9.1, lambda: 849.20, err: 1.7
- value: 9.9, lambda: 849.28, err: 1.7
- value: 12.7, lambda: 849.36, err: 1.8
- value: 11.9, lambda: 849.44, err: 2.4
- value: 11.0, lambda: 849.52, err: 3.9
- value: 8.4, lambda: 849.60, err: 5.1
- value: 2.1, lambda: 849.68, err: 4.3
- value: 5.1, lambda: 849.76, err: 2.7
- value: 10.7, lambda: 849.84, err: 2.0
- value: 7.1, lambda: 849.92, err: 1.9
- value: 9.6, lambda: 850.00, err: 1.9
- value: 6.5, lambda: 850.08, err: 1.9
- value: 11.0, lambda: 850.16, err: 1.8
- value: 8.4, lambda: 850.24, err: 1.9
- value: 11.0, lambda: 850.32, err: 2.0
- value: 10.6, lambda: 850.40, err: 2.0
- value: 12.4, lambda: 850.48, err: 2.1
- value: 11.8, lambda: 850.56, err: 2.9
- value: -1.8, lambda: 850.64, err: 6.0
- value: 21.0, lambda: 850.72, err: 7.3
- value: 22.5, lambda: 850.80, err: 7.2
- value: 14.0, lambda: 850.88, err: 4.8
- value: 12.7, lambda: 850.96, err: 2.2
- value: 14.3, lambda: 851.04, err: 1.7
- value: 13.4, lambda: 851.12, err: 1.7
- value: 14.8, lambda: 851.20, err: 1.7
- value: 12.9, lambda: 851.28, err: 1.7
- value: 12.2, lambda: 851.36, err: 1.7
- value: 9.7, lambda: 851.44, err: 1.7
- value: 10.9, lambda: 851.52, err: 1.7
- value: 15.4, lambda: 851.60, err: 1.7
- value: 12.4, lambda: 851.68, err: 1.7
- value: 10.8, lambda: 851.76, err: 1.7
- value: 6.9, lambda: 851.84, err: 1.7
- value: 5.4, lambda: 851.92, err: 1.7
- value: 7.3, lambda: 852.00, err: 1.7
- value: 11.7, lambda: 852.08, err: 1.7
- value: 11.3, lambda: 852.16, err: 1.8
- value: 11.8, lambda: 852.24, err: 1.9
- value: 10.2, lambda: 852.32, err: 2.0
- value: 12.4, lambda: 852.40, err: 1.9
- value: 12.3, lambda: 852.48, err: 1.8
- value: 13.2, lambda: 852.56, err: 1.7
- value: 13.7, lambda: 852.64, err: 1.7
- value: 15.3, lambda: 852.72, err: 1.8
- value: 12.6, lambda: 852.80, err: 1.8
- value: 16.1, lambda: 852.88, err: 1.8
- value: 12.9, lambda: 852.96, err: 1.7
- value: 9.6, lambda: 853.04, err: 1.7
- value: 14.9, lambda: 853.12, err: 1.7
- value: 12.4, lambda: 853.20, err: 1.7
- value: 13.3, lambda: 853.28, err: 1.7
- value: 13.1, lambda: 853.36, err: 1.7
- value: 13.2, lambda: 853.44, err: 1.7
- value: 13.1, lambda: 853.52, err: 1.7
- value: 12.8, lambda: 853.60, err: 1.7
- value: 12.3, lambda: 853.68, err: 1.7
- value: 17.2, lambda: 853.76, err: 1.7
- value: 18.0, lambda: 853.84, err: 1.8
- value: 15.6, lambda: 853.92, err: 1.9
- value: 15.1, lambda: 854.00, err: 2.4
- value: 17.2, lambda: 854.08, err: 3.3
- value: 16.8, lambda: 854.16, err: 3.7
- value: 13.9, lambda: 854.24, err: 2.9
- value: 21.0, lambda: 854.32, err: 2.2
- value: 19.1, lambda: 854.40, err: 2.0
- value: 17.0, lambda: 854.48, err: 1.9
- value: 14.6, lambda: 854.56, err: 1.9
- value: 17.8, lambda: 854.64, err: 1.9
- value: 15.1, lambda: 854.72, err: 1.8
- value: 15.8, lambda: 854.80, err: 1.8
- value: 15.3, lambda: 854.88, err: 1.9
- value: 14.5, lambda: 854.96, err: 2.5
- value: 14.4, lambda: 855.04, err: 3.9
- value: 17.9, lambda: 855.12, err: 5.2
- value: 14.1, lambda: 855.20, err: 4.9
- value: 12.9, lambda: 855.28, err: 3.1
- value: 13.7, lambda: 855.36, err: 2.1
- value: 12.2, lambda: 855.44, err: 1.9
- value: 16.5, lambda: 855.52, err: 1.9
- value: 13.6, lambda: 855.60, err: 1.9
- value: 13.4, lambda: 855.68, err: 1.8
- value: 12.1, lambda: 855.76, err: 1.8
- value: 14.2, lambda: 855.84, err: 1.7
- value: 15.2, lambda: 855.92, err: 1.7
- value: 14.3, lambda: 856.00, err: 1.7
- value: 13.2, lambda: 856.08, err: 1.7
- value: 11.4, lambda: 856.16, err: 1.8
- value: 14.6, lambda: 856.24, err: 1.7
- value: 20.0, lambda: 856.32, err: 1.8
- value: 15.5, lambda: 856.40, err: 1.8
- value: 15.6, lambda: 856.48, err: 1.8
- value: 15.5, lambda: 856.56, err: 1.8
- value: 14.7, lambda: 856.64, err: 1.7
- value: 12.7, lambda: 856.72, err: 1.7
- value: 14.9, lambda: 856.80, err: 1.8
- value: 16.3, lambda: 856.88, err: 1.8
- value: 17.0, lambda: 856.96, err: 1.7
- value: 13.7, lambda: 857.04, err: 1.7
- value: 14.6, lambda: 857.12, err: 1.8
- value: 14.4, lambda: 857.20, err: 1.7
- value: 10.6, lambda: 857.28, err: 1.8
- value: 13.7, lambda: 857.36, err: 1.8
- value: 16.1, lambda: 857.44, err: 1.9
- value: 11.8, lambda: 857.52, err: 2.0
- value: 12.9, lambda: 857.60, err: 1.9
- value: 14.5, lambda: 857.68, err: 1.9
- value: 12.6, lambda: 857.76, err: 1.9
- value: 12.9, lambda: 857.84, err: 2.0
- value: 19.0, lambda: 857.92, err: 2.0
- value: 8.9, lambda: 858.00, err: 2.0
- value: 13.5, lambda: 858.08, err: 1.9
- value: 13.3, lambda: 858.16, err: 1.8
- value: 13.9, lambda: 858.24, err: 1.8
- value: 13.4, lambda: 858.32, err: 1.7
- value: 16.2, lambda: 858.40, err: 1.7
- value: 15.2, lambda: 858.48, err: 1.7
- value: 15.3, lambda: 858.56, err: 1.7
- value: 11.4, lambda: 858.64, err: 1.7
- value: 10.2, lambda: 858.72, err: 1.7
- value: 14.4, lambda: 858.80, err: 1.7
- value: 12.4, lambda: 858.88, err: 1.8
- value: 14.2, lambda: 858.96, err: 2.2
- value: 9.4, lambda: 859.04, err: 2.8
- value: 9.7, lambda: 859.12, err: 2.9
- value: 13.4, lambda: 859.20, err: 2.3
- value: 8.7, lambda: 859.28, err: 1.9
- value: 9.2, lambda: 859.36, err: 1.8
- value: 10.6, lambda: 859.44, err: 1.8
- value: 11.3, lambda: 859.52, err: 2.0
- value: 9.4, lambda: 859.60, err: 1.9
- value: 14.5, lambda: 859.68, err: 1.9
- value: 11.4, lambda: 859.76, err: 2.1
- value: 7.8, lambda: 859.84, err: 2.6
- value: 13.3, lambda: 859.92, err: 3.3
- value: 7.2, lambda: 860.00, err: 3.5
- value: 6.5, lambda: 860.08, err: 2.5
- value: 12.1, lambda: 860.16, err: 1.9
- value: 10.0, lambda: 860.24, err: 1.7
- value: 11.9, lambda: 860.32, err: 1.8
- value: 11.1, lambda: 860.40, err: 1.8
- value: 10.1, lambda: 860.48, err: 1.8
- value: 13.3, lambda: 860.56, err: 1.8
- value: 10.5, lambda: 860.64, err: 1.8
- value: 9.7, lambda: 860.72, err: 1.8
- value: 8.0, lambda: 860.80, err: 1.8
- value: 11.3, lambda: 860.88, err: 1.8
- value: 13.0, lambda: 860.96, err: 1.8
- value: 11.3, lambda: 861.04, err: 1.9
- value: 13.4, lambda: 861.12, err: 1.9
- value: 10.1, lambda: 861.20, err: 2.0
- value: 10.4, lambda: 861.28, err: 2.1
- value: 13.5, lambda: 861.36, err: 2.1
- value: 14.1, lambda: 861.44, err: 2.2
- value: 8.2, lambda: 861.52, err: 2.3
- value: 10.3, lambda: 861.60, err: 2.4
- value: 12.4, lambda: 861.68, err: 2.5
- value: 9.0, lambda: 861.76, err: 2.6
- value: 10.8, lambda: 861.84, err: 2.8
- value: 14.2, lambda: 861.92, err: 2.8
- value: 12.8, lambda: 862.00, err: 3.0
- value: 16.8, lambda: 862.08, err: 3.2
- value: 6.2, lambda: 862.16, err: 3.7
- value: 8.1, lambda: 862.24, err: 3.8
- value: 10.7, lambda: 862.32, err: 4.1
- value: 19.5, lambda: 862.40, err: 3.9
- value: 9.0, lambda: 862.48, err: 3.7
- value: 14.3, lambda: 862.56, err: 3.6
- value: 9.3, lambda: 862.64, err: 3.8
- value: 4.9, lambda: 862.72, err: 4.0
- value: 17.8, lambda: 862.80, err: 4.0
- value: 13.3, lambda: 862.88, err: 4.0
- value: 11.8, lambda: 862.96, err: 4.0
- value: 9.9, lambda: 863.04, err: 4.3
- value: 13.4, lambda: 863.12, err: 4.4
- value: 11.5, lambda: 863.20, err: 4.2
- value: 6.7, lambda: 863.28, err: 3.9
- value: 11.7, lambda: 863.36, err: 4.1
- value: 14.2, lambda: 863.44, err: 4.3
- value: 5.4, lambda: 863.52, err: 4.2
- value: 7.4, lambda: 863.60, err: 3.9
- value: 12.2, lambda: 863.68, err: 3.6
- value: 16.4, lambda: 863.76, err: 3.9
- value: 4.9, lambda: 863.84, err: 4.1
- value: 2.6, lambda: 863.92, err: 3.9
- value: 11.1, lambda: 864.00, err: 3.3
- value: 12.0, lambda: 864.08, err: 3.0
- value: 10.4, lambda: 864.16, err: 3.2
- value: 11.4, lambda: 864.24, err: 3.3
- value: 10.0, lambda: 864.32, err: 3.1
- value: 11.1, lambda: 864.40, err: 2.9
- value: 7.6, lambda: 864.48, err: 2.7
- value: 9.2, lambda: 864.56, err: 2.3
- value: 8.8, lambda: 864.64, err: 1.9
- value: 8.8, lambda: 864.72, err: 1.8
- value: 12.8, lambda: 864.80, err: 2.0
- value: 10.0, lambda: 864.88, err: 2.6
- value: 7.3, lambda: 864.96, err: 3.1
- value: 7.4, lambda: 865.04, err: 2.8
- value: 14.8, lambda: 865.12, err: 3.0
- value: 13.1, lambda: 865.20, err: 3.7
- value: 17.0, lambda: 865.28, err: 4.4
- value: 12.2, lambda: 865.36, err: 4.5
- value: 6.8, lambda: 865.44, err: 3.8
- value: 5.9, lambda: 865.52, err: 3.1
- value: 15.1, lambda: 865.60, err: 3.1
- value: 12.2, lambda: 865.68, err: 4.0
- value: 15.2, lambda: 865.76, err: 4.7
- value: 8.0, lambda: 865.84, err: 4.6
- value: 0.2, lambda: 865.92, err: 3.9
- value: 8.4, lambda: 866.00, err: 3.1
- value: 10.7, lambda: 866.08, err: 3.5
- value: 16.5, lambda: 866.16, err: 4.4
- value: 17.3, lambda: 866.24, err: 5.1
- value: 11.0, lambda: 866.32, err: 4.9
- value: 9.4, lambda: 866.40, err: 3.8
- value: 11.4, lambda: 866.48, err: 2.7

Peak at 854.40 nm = Mg II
